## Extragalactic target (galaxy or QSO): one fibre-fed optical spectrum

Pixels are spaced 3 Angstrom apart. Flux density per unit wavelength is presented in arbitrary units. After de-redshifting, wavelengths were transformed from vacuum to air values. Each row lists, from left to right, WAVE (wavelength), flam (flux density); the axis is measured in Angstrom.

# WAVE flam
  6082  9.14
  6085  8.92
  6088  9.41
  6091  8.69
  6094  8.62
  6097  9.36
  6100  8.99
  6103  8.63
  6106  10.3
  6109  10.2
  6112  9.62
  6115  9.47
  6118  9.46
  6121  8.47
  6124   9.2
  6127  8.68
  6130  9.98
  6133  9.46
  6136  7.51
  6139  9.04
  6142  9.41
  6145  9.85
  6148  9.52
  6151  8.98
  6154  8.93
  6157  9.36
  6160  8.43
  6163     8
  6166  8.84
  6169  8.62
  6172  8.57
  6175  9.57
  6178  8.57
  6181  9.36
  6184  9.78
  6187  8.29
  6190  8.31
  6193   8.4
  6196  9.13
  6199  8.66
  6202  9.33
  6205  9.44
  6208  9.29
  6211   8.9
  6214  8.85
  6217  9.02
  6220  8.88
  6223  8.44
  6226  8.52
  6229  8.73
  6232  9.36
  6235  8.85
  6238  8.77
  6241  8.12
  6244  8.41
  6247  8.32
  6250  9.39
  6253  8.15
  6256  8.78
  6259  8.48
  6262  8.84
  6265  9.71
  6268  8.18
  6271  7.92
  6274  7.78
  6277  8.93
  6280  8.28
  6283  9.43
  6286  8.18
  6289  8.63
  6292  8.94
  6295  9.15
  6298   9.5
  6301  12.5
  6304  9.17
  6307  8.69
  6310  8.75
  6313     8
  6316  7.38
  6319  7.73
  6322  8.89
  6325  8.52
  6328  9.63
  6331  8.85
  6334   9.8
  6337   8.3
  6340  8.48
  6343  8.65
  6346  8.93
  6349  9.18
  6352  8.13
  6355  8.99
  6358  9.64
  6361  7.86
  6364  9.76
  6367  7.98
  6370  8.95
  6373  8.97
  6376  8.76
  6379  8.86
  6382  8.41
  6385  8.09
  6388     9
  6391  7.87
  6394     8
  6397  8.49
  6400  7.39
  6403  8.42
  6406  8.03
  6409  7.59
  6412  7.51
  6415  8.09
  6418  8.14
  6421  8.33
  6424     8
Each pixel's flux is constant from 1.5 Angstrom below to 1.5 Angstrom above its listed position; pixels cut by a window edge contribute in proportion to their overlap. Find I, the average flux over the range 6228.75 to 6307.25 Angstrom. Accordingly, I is 8.86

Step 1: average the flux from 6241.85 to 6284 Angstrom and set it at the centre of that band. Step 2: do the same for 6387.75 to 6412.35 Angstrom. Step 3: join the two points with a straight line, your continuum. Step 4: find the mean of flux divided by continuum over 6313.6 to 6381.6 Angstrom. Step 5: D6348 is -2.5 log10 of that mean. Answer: -0.06 mag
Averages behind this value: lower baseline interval 8.6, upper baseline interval 8.01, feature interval 8.72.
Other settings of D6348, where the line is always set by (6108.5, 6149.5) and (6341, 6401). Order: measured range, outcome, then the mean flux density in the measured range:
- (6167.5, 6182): 0.02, 8.92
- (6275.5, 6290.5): 0.02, 8.69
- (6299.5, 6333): -0.02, 8.93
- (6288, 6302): -0.10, 9.69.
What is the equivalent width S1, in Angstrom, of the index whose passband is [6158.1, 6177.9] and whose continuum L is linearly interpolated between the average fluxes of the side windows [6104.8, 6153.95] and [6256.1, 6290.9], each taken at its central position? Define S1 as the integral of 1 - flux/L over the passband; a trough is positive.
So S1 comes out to 0.9 Angstrom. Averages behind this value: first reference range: 9.3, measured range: 8.68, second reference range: 8.59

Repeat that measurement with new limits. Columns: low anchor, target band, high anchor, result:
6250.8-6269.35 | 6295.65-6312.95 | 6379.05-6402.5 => -2.0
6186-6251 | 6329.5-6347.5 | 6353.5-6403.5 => -0.5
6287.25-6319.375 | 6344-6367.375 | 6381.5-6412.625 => -1.0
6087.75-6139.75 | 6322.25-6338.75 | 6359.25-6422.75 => -1.0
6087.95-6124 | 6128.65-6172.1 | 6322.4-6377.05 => 1.0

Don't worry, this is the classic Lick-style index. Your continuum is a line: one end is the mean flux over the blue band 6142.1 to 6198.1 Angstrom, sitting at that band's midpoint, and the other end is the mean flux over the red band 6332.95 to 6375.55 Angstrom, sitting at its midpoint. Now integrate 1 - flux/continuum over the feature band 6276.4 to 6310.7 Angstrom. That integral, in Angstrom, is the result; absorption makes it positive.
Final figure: -1.3 Angstrom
